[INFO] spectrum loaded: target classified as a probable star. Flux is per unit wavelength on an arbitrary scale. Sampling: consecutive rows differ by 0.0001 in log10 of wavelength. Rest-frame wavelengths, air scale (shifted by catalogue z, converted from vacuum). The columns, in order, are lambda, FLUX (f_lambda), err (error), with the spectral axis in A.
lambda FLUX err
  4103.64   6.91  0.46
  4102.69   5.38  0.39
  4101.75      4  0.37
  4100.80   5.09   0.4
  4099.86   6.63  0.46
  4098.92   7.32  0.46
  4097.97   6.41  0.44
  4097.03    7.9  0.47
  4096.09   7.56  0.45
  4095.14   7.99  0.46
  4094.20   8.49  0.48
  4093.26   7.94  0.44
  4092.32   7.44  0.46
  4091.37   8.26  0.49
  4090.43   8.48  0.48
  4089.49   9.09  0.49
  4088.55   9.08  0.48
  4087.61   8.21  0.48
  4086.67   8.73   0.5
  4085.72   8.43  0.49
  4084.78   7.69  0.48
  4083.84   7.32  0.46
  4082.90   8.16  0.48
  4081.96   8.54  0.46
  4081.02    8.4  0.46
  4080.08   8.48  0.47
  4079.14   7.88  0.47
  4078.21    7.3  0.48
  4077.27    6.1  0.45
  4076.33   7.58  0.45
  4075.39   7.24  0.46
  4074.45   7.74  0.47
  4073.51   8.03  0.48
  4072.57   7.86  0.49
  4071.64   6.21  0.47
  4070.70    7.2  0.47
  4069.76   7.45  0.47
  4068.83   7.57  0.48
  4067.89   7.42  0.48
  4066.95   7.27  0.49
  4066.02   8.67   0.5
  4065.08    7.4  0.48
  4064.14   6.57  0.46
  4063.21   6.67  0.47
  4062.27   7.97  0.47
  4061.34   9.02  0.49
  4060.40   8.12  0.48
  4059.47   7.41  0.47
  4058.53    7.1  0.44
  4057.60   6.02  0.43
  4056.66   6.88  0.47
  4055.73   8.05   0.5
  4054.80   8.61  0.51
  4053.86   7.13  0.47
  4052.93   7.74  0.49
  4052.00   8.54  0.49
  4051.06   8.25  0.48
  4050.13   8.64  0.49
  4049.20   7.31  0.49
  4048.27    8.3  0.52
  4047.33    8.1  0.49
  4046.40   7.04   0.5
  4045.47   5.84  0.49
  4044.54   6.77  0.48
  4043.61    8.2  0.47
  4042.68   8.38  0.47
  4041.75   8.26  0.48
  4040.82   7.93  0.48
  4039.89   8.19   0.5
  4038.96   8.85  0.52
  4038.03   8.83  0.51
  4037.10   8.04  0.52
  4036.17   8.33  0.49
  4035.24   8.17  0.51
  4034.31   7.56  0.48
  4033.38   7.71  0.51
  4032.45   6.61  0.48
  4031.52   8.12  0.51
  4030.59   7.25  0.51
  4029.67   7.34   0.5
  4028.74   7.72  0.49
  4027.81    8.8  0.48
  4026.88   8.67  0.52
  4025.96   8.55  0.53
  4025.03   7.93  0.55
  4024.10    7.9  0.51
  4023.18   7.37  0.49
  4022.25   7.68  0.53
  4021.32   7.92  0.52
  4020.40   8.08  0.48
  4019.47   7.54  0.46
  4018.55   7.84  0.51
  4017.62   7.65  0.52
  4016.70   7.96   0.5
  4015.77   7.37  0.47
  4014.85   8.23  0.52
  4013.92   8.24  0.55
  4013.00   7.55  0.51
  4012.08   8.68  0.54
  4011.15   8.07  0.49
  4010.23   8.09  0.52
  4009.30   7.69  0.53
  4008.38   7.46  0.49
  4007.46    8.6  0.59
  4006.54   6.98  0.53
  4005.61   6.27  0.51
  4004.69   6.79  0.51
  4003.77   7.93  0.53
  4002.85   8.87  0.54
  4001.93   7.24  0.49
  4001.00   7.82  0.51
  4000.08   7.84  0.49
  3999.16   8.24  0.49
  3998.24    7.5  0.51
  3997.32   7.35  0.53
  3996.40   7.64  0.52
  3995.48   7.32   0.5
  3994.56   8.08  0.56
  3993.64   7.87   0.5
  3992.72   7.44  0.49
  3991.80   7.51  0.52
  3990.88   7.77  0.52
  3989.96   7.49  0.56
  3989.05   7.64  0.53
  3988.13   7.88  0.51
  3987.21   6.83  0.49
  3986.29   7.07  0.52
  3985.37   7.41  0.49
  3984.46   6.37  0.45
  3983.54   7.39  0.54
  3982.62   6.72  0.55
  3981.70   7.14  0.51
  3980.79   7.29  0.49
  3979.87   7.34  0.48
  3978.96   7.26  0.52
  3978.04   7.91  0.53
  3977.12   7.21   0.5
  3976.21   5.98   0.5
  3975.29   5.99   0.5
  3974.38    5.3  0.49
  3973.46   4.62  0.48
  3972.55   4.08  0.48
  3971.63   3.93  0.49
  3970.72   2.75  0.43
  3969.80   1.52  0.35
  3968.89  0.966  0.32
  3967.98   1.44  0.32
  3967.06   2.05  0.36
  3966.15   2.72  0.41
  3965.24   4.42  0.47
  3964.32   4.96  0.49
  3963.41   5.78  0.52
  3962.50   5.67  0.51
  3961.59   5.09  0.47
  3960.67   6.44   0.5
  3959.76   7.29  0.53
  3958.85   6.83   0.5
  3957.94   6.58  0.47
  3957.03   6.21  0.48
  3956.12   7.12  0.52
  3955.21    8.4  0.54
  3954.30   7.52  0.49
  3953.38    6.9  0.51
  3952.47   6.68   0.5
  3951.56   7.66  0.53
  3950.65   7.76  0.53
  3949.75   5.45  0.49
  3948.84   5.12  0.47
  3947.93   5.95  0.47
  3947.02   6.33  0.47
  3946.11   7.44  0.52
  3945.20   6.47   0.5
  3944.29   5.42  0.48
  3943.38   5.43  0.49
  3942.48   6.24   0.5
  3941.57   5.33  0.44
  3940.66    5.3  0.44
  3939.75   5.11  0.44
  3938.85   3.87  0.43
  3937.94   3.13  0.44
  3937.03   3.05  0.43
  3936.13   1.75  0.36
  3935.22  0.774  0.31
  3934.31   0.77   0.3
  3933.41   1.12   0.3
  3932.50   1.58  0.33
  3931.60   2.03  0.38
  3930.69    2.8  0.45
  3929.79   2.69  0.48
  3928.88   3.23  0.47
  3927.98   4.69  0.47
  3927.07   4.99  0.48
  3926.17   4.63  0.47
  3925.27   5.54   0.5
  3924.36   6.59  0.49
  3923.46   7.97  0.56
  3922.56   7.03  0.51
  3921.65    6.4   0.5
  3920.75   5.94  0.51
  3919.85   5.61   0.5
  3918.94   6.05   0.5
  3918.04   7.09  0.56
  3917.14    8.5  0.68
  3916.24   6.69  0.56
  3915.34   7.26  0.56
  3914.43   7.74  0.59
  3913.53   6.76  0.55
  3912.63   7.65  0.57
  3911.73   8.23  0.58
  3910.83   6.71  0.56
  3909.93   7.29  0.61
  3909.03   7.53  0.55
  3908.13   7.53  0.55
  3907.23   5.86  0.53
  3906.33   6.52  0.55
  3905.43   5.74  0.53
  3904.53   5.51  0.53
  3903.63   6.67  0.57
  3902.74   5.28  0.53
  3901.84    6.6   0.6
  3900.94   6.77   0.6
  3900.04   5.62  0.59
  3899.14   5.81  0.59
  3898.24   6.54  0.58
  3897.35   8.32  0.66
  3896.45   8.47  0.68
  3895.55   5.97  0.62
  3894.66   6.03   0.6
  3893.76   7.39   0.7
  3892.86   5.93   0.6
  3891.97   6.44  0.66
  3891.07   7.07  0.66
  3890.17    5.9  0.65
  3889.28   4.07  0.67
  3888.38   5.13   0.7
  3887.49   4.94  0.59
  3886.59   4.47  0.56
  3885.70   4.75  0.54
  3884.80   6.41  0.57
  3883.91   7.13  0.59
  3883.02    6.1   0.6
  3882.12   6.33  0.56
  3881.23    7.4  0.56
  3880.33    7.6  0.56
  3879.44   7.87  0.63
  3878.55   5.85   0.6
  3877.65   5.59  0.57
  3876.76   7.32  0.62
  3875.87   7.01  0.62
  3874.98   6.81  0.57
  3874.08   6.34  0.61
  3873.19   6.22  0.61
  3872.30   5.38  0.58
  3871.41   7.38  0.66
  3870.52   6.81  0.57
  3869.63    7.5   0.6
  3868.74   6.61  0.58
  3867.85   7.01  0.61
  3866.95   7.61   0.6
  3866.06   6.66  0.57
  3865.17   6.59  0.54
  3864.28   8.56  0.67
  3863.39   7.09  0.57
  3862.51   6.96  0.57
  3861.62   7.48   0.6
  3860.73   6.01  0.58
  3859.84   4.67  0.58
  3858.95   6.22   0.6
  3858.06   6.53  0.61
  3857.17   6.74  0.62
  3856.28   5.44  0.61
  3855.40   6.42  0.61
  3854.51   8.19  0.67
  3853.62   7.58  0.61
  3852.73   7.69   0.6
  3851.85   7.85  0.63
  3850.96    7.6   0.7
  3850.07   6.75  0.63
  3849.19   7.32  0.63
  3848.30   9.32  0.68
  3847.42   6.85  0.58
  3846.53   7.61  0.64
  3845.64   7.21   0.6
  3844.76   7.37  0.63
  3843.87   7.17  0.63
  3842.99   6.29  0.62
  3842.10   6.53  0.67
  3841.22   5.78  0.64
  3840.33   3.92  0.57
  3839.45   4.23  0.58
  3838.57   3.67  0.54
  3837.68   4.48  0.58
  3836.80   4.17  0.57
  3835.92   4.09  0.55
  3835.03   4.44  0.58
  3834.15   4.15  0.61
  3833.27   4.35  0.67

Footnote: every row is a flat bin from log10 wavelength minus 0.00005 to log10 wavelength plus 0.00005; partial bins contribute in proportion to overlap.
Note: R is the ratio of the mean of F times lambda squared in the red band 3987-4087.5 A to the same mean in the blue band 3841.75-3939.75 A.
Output 1.36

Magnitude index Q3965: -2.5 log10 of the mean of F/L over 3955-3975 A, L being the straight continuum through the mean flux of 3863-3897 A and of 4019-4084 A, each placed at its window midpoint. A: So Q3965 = 0.45 mag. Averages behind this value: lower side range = 6.52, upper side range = 7.74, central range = 4.7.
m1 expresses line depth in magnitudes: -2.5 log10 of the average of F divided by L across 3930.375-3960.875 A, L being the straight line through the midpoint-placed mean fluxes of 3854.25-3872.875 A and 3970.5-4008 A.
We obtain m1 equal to 0.32 mag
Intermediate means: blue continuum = 6.74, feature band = 5.18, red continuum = 7.02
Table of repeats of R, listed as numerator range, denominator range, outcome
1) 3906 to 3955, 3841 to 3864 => 0.83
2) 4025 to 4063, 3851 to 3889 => 1.29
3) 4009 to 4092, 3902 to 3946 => 1.56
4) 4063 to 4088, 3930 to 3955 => 1.73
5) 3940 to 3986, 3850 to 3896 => 0.92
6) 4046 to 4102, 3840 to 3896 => 1.28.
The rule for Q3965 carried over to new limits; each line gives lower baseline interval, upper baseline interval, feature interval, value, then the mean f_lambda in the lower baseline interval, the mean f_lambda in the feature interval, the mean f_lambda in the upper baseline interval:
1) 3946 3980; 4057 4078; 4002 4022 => -0.21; 5.56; 7.79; 7.38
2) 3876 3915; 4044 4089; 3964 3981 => 0.47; 6.49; 4.58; 7.67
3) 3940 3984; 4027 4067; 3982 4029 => -0.14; 5.73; 7.7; 7.77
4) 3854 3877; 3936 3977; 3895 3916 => -0.12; 6.75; 6.8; 5.24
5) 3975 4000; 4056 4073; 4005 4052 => -0.07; 7.34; 7.86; 7.39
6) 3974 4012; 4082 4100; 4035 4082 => 0.01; 7.4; 7.71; 7.99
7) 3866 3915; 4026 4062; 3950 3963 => 0.04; 6.55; 6.84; 7.85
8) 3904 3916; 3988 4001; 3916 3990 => 0.33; 6.94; 5.42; 7.69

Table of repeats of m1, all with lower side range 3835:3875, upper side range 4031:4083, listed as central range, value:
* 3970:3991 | 0.135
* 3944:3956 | 0.056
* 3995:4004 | -0.058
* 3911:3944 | 0.354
